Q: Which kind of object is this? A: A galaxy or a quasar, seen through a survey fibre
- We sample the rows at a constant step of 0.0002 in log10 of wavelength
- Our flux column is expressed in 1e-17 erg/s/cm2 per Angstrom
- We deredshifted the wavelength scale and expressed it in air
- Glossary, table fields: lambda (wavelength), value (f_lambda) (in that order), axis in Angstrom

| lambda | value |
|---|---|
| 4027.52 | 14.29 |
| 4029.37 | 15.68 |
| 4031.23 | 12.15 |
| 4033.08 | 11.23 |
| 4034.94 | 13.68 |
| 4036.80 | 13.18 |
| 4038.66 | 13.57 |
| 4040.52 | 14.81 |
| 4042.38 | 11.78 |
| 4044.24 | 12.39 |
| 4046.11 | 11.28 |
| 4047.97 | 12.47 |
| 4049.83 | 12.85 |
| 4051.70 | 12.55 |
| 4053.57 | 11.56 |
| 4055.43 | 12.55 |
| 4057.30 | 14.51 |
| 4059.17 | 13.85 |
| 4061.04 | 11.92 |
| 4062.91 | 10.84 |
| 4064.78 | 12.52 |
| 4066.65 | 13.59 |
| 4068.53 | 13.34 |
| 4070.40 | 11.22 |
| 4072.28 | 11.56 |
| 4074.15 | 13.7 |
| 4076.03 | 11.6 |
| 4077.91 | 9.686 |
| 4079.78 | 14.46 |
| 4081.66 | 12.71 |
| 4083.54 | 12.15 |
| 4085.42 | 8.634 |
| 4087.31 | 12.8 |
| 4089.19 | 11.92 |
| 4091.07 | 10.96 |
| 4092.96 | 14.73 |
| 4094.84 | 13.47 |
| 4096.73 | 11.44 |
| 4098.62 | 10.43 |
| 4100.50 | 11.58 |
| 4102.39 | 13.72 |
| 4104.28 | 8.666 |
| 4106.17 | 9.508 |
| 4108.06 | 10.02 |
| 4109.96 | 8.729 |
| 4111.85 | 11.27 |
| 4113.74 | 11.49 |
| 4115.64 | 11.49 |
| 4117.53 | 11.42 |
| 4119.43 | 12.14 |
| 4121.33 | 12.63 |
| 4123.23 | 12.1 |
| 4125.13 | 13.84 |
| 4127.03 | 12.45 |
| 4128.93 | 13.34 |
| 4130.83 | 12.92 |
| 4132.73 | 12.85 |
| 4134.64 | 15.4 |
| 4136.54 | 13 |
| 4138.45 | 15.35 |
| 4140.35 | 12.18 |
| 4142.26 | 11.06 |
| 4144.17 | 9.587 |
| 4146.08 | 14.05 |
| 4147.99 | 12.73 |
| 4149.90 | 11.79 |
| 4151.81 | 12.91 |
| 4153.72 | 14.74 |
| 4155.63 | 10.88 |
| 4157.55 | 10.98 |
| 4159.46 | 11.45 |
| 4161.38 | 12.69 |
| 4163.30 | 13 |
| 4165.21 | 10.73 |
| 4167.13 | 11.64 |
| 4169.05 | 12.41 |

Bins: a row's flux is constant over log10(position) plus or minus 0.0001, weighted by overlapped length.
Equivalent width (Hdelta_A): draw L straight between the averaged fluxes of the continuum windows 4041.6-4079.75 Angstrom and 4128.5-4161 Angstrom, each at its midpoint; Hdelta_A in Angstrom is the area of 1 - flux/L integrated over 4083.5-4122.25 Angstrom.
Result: 3.5 Angstrom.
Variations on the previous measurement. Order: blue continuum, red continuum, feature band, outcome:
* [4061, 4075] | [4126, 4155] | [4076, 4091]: 0.9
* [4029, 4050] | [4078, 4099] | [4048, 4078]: 0.1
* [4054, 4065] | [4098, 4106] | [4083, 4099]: -0.7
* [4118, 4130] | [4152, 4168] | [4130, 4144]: -0.7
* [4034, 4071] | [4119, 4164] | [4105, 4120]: 2.4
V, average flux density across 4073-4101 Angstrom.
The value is 12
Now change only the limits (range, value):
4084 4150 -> 12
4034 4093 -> 12.4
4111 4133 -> 12.3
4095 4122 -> 11.1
